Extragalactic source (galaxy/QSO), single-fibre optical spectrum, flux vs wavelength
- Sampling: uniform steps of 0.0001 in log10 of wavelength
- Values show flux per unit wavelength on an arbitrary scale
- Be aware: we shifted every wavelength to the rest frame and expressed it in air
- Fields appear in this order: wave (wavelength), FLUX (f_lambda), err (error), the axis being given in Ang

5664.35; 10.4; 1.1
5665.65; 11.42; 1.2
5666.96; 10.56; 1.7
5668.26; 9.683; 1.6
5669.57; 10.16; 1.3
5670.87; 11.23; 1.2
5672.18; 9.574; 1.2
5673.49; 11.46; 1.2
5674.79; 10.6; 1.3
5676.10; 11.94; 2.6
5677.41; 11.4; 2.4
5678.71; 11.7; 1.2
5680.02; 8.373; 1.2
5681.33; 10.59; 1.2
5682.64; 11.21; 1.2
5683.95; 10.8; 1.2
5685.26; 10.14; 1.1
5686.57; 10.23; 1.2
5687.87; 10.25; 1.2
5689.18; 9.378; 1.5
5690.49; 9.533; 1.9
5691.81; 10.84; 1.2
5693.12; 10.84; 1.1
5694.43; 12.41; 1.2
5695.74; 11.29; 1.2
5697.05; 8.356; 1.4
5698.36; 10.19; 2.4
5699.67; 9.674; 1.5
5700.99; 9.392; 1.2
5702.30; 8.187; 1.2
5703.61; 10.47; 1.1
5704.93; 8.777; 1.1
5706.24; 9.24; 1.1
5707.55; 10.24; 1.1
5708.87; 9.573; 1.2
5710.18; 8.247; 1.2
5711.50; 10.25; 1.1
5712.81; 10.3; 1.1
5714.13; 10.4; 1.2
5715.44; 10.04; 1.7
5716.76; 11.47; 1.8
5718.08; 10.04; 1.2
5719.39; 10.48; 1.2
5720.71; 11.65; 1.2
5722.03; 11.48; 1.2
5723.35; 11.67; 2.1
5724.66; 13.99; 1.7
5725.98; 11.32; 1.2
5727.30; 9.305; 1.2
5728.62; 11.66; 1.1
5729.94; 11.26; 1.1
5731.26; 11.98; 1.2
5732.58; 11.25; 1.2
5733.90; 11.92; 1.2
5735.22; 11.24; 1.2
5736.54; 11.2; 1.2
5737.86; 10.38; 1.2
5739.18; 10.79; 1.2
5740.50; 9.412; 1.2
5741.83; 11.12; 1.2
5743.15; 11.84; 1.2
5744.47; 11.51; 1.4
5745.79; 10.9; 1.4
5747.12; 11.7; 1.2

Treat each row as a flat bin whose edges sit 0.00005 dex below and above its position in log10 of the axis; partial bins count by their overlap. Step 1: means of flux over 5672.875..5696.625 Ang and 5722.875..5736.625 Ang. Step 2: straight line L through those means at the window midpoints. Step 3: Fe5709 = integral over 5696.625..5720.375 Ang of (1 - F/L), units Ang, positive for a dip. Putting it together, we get 2.9 Ang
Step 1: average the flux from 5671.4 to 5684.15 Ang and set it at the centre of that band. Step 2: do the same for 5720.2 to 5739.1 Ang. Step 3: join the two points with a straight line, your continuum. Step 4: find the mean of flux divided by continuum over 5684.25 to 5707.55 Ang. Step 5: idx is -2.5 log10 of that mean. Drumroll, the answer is 0.11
